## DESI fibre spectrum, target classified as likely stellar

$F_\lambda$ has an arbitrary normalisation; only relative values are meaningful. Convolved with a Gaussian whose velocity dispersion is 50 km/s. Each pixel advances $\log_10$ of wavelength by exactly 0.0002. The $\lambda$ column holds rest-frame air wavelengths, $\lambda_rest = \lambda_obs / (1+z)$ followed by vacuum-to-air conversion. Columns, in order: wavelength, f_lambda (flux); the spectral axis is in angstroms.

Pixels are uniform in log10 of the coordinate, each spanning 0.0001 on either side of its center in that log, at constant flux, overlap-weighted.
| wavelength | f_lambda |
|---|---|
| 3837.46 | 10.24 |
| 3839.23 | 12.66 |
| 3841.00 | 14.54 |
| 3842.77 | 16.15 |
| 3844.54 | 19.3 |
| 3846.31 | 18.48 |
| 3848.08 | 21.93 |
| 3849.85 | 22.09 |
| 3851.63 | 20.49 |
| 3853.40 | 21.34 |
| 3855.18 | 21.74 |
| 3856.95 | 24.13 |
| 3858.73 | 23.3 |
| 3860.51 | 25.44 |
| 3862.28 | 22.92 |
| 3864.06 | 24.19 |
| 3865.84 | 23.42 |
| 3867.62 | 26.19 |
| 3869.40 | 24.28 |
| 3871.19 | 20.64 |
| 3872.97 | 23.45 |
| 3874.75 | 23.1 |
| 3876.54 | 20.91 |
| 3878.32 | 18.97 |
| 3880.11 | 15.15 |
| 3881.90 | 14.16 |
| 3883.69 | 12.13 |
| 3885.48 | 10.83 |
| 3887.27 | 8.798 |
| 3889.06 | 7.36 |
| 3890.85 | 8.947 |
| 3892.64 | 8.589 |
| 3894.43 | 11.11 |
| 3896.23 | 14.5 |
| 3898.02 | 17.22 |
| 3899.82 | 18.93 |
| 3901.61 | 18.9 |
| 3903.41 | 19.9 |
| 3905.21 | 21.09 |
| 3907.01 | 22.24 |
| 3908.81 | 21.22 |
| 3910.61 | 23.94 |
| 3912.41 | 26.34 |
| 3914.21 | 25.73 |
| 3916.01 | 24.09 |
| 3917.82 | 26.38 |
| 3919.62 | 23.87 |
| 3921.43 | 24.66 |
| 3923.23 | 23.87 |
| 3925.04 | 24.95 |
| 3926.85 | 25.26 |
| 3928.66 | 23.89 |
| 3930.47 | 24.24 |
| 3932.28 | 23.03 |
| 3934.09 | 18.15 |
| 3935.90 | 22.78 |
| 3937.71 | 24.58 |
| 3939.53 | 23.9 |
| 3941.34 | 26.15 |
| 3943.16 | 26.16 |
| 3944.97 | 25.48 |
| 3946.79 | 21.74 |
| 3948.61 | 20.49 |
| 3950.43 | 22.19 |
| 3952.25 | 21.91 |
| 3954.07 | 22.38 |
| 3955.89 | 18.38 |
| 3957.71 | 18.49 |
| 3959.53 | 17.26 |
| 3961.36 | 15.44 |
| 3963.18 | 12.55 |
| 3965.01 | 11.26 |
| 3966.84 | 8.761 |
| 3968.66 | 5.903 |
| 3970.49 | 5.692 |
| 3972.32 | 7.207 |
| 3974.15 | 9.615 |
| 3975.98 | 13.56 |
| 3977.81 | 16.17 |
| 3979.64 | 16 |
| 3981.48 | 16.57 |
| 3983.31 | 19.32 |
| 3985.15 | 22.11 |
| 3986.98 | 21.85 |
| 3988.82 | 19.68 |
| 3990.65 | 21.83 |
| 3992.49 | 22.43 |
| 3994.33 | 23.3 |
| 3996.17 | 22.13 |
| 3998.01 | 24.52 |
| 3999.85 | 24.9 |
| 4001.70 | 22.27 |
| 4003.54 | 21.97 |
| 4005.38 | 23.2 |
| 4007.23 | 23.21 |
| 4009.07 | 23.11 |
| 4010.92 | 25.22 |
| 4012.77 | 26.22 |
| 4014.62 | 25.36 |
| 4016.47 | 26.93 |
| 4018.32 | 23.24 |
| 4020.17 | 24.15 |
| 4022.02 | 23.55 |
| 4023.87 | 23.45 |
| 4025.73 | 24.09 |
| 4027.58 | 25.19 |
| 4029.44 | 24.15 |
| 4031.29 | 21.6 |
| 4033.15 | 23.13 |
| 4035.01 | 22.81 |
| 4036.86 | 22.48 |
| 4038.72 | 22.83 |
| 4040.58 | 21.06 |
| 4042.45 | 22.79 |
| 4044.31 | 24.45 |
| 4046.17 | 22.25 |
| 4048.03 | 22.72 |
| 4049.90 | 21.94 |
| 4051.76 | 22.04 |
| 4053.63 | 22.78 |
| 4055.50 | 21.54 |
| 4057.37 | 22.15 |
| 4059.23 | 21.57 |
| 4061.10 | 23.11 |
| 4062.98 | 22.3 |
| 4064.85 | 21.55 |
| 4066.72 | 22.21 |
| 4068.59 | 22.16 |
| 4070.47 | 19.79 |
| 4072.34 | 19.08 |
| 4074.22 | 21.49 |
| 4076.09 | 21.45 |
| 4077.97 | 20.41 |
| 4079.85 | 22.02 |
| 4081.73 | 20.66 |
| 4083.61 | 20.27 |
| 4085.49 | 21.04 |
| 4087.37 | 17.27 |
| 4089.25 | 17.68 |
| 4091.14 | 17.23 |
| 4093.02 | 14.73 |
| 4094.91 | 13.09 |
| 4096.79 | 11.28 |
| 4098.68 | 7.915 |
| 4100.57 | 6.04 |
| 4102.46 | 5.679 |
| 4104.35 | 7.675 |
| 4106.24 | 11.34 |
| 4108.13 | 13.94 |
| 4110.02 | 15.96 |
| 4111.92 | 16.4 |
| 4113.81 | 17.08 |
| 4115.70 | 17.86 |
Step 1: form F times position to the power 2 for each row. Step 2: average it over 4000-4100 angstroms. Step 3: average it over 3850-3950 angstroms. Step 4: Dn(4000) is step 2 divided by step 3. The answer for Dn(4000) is 1.1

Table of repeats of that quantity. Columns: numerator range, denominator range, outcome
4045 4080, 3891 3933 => 1.10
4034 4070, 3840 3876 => 1.13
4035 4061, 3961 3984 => 1.94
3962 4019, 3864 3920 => 1.06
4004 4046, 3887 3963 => 1.21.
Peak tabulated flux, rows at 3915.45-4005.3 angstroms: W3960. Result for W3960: 26.38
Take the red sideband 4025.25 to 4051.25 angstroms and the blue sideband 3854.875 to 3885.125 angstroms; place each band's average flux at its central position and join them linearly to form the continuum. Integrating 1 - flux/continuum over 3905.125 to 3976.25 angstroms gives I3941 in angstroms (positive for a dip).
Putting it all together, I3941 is 5.7 angstroms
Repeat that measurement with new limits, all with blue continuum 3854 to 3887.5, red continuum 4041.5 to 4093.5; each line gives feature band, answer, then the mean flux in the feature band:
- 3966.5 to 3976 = 5.9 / 7.96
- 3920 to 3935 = -2.1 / 23.5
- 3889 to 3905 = 4.6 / 14.6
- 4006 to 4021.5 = -2.8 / 24.6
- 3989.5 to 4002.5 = -1.4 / 23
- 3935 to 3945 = -2.0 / 24.8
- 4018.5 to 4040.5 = -2.5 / 23.3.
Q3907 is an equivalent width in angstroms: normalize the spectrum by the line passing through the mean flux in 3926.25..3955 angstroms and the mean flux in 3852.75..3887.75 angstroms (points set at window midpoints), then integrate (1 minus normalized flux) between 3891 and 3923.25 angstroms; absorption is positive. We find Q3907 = 2.4 angstroms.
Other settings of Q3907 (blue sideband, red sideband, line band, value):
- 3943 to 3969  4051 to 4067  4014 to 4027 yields -2.4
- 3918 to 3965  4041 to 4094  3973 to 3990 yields 3.5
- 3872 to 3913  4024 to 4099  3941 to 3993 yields 3.4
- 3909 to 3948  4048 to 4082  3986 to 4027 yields -1.4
